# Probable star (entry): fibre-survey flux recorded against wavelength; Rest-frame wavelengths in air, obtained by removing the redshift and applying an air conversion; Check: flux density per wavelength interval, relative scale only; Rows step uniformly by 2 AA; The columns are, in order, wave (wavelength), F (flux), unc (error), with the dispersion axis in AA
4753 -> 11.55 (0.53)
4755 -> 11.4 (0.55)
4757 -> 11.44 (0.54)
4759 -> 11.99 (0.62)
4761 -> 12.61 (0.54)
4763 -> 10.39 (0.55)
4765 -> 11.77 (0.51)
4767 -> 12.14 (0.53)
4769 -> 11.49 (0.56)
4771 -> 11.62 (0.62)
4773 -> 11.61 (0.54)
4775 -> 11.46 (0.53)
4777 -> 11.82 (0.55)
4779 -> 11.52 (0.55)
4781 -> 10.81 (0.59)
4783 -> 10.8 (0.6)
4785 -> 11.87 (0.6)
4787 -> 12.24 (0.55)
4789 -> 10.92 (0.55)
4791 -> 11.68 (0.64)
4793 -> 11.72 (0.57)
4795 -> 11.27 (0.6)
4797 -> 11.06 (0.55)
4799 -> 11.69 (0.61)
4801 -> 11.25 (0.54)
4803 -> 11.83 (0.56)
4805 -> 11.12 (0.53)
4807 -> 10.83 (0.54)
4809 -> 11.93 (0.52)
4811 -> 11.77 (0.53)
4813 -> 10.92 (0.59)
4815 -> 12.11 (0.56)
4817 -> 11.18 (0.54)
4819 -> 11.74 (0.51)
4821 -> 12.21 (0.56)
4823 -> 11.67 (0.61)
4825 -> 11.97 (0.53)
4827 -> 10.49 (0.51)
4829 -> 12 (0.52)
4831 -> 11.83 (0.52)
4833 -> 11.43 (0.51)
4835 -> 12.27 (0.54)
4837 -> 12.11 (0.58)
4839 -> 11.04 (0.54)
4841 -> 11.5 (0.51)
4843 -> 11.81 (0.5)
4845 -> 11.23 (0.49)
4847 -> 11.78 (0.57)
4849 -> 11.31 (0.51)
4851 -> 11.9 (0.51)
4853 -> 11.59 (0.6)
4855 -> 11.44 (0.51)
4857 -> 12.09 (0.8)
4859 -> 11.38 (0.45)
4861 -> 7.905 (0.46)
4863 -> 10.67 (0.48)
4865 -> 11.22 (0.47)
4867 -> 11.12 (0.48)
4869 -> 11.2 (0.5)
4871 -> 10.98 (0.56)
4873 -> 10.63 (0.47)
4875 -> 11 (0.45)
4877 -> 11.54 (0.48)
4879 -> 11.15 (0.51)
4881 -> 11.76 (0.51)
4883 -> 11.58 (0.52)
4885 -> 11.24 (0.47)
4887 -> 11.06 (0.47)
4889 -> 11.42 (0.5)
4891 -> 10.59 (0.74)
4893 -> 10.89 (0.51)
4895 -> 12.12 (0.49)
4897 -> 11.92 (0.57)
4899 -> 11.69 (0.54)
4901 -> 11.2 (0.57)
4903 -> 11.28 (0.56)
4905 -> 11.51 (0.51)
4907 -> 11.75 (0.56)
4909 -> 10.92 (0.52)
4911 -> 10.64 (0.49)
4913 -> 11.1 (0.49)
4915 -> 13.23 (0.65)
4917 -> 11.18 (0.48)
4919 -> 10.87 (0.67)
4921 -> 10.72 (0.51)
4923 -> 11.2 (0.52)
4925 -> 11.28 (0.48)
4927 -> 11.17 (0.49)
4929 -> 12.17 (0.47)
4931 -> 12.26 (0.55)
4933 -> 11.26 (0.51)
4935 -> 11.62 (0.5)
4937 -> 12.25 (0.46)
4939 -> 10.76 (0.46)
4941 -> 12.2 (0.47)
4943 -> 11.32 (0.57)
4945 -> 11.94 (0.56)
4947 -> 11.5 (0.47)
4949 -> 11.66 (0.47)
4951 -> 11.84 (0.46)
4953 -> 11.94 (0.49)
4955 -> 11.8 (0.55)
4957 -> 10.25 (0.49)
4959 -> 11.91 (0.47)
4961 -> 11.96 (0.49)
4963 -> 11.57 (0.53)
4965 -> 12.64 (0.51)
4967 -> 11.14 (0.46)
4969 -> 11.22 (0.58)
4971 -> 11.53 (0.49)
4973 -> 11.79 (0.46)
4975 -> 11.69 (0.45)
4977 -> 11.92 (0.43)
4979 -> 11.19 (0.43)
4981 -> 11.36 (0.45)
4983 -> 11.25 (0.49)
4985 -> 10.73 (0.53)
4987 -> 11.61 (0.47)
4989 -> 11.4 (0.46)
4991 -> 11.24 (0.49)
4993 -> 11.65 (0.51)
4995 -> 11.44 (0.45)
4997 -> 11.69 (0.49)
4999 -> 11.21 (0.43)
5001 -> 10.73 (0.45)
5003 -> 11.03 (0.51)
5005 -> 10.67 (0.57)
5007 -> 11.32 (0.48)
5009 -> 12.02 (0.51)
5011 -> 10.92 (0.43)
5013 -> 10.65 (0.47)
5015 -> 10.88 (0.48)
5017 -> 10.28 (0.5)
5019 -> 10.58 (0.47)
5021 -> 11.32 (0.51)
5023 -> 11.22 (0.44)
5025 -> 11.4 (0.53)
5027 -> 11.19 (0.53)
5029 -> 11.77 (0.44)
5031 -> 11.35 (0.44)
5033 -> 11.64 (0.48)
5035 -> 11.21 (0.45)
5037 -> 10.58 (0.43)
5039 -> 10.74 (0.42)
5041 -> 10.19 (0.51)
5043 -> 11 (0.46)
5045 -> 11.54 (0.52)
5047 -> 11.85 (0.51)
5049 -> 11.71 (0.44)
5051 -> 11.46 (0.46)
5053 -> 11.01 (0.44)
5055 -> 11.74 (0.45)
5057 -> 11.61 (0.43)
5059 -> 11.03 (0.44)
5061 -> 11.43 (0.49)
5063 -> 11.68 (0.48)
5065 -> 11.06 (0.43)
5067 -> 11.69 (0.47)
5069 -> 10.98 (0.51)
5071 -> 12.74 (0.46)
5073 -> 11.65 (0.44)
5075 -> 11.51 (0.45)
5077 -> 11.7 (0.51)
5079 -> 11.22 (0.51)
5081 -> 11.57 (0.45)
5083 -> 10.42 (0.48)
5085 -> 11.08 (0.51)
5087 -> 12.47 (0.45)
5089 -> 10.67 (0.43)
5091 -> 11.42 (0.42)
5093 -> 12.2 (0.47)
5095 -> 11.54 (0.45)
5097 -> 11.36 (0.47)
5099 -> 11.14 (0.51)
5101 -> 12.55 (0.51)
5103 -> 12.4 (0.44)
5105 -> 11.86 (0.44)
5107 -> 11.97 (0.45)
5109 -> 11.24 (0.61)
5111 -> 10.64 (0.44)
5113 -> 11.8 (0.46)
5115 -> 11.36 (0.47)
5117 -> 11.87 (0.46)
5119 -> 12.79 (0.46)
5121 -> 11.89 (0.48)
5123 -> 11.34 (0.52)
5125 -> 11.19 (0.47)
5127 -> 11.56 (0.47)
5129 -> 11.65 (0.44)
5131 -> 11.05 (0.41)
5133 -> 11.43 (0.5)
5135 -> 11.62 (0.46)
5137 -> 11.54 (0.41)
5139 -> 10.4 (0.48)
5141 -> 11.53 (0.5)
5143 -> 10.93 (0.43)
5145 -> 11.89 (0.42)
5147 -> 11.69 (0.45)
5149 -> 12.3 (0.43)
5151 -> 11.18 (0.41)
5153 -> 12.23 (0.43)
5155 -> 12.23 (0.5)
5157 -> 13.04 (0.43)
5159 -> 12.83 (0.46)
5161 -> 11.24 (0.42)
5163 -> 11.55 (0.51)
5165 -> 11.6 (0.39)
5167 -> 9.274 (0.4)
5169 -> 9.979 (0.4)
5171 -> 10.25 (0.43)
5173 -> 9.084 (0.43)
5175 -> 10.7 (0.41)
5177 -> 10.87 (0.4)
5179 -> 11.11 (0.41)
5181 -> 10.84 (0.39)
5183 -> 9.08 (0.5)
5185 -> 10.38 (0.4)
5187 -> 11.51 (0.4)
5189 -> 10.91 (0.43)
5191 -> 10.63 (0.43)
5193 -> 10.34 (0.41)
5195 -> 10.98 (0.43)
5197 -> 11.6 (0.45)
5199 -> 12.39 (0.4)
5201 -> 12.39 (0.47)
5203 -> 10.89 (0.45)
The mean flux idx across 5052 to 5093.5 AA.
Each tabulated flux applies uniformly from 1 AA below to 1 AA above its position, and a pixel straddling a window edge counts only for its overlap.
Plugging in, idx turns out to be 11.5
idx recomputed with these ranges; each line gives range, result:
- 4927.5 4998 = 11.6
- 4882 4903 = 11.4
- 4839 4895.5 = 11.2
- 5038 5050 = 11.2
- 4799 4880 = 11.4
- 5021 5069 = 11.3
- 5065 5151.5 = 11.6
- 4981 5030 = 11.2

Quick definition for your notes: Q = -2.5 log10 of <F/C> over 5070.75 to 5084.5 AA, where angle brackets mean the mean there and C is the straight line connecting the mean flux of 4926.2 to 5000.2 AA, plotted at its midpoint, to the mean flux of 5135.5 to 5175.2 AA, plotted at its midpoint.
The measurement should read -0.01 mag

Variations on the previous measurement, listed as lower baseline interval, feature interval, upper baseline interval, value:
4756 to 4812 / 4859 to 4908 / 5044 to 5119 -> 0.037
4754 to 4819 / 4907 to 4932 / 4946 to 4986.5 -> 0.012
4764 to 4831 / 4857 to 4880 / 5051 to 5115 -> 0.066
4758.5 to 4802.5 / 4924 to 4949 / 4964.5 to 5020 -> -0.029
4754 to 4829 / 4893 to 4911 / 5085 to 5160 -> 0.011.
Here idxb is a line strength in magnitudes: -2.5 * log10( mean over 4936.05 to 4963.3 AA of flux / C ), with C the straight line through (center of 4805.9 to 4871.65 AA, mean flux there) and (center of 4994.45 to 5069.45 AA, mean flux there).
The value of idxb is -0.032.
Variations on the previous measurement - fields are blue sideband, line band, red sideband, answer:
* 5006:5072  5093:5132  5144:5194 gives -0.05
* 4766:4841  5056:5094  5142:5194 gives -0.03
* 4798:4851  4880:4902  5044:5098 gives 0.01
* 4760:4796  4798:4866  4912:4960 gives 0.01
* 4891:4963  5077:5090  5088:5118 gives 0.03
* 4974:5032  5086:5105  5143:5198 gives -0.06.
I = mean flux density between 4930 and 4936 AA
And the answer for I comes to 11.7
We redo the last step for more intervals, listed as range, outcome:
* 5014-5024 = 10.9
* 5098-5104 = 12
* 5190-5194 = 10.5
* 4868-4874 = 10.9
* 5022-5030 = 11.4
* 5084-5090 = 11.4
